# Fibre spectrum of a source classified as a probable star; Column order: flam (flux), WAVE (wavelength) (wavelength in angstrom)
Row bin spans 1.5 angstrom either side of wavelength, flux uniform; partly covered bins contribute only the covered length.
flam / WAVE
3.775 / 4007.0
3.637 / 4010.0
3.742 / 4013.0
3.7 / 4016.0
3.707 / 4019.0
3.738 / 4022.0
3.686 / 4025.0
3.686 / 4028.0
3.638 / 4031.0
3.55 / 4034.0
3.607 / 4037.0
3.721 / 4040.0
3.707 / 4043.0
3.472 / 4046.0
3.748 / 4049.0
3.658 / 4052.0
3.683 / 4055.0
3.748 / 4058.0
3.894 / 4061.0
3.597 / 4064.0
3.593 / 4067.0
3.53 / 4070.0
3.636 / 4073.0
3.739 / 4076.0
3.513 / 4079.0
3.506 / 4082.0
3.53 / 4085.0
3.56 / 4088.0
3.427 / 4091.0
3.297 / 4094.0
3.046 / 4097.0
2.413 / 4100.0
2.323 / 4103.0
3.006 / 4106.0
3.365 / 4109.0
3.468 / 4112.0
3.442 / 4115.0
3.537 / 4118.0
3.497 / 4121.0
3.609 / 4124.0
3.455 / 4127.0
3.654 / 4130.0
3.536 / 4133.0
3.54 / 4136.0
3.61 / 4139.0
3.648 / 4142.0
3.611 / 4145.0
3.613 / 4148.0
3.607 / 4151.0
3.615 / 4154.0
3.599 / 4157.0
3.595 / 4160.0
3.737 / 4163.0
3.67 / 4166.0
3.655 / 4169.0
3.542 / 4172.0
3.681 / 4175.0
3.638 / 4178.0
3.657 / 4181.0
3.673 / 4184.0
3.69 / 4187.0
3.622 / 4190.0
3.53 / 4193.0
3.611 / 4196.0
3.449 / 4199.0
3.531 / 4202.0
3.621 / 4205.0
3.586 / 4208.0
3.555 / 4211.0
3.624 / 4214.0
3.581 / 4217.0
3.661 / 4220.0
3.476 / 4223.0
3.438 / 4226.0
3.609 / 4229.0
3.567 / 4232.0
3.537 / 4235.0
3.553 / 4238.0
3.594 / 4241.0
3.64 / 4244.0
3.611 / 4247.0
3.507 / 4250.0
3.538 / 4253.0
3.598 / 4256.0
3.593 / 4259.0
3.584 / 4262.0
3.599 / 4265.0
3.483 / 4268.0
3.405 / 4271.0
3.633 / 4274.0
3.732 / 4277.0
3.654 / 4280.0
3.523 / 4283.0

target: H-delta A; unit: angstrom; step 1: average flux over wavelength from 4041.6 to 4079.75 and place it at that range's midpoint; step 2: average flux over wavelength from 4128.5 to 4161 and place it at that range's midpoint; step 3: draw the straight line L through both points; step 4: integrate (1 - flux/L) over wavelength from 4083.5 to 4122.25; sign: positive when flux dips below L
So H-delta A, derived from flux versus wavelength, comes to 4.4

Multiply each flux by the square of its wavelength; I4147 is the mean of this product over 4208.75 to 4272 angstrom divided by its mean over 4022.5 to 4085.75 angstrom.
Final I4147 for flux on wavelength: 1.1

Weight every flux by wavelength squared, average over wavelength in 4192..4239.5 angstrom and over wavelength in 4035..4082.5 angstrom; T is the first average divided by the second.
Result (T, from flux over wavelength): 1.1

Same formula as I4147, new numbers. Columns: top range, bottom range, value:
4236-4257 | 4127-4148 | 1.05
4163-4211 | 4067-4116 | 1.14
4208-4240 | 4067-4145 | 1.11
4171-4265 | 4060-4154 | 1.10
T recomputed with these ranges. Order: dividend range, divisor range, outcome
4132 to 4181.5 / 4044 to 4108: 1.10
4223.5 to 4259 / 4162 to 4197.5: 1.01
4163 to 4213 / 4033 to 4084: 1.06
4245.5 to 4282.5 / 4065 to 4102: 1.15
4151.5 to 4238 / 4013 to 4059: 1.06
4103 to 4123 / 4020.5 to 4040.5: 0.94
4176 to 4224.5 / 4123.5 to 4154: 1.03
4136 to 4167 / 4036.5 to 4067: 1.03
